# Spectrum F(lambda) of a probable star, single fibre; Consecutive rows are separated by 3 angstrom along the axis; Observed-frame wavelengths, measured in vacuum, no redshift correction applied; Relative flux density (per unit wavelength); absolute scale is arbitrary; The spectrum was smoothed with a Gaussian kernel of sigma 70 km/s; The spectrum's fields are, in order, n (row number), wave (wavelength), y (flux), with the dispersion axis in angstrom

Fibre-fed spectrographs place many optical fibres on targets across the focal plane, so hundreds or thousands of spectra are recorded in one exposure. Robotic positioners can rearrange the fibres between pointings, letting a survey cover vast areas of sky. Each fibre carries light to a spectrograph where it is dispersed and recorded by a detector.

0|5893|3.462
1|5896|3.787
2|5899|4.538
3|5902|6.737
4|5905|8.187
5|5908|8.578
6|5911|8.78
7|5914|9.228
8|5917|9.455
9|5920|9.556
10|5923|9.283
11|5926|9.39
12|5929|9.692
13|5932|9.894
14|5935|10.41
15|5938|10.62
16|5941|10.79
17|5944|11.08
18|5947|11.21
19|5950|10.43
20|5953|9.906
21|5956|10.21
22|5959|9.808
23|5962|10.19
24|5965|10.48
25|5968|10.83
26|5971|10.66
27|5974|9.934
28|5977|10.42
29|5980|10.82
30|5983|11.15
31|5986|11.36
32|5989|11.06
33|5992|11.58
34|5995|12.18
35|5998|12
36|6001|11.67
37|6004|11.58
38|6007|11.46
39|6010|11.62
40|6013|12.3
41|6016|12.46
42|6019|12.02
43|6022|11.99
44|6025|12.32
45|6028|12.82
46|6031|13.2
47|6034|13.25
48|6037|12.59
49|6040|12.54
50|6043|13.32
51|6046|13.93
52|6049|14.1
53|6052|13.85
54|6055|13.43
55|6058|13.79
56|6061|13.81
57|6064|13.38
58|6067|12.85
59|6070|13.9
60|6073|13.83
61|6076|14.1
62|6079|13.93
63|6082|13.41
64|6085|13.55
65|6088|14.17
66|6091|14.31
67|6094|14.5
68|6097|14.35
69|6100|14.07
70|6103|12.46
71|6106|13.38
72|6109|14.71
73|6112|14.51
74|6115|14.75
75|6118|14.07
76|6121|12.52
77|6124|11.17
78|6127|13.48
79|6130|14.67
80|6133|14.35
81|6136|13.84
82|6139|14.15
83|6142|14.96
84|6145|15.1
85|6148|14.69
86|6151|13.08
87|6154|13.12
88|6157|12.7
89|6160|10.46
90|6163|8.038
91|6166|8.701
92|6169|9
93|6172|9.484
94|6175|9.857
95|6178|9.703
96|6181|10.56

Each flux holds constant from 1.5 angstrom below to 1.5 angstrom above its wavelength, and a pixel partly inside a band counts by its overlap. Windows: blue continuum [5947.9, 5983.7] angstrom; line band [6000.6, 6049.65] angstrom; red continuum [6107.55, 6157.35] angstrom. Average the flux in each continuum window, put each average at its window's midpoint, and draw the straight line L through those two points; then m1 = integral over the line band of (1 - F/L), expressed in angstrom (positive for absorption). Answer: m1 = -3.7 angstrom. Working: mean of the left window 10.4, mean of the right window 13.9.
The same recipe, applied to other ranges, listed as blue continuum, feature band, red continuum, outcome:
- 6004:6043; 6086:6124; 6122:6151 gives -0.97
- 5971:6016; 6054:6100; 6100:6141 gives -3.24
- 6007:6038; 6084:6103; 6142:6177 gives -3.42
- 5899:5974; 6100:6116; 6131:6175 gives -3.09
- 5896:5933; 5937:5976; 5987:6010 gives -1.87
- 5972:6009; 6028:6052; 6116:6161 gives -2.51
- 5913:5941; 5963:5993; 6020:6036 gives 1.20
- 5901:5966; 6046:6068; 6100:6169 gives -3.48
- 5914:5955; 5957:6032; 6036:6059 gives 3.00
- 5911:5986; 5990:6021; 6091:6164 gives -1.66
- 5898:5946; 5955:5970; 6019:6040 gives 0.26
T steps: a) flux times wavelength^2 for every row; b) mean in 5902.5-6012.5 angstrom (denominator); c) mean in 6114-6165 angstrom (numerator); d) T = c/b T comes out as 1.3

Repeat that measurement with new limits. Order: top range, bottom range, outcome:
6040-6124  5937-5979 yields 1.37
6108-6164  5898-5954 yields 1.53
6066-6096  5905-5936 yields 1.57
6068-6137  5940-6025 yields 1.29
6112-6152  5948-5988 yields 1.40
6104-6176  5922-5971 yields 1.32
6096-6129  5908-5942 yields 1.50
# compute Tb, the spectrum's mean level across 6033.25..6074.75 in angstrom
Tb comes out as 13.5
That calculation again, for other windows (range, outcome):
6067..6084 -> 13.7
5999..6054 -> 12.6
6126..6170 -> 12.7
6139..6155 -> 14.2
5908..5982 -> 10.1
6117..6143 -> 13.7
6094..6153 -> 13.9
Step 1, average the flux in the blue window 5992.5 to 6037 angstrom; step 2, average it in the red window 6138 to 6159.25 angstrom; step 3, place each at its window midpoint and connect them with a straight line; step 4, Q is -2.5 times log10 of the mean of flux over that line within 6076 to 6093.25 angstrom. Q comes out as -0.07 mag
